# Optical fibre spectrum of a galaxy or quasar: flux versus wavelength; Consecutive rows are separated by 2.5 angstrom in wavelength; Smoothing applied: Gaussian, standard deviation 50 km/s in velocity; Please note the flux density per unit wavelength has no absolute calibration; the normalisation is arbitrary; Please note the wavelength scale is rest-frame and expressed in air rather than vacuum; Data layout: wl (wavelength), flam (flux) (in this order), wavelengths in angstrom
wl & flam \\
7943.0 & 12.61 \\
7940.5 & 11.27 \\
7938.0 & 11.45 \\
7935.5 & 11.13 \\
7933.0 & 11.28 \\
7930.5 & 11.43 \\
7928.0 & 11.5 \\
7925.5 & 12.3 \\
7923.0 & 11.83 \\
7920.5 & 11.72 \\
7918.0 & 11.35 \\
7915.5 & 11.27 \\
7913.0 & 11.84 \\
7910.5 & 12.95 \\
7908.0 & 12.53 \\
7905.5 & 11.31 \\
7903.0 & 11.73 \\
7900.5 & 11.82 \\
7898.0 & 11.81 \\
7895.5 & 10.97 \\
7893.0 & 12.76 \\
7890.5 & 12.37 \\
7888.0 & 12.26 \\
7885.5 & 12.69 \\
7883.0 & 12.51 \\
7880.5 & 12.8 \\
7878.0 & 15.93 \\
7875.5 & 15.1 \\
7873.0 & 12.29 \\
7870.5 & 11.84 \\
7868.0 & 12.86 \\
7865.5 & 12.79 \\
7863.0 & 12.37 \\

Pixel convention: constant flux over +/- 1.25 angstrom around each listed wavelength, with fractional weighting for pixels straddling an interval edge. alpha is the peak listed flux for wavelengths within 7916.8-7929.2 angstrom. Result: 12.3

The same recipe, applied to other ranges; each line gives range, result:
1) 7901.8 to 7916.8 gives 12.95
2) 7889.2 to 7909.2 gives 12.76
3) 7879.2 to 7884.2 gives 12.8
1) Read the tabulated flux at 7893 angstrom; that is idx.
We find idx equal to 12.76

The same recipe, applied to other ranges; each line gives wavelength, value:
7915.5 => 11.27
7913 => 11.84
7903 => 11.73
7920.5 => 11.72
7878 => 15.93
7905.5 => 11.31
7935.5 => 11.13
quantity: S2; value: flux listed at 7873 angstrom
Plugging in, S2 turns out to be 12.29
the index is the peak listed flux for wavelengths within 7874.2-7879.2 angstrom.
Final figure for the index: 15.93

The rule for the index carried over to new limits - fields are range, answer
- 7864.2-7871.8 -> 12.86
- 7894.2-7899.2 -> 11.81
